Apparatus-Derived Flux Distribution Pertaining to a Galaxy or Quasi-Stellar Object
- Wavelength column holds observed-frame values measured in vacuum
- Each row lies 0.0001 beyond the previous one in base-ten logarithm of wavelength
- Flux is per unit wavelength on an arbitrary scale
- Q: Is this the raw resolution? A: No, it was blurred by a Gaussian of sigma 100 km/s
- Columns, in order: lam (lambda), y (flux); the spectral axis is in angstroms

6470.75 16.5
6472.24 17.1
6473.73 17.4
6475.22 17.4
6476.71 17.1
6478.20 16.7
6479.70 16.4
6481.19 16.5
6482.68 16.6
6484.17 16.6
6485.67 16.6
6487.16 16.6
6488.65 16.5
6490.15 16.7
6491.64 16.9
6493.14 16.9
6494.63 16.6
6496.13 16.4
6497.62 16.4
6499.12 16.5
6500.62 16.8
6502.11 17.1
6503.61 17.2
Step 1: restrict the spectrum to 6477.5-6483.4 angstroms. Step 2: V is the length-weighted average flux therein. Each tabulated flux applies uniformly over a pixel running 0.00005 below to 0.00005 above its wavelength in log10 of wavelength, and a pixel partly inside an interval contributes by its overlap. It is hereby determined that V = 16.5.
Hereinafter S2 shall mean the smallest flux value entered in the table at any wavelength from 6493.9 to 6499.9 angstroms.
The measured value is 16.4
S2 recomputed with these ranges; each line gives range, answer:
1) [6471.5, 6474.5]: 17.1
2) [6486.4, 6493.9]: 16.5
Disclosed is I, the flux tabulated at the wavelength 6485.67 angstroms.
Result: 16.6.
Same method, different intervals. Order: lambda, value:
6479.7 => 16.4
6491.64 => 16.9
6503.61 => 17.2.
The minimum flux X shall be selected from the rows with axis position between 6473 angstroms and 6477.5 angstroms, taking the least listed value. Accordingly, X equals 17.1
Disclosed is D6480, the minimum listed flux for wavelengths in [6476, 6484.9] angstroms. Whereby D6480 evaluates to 16.4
